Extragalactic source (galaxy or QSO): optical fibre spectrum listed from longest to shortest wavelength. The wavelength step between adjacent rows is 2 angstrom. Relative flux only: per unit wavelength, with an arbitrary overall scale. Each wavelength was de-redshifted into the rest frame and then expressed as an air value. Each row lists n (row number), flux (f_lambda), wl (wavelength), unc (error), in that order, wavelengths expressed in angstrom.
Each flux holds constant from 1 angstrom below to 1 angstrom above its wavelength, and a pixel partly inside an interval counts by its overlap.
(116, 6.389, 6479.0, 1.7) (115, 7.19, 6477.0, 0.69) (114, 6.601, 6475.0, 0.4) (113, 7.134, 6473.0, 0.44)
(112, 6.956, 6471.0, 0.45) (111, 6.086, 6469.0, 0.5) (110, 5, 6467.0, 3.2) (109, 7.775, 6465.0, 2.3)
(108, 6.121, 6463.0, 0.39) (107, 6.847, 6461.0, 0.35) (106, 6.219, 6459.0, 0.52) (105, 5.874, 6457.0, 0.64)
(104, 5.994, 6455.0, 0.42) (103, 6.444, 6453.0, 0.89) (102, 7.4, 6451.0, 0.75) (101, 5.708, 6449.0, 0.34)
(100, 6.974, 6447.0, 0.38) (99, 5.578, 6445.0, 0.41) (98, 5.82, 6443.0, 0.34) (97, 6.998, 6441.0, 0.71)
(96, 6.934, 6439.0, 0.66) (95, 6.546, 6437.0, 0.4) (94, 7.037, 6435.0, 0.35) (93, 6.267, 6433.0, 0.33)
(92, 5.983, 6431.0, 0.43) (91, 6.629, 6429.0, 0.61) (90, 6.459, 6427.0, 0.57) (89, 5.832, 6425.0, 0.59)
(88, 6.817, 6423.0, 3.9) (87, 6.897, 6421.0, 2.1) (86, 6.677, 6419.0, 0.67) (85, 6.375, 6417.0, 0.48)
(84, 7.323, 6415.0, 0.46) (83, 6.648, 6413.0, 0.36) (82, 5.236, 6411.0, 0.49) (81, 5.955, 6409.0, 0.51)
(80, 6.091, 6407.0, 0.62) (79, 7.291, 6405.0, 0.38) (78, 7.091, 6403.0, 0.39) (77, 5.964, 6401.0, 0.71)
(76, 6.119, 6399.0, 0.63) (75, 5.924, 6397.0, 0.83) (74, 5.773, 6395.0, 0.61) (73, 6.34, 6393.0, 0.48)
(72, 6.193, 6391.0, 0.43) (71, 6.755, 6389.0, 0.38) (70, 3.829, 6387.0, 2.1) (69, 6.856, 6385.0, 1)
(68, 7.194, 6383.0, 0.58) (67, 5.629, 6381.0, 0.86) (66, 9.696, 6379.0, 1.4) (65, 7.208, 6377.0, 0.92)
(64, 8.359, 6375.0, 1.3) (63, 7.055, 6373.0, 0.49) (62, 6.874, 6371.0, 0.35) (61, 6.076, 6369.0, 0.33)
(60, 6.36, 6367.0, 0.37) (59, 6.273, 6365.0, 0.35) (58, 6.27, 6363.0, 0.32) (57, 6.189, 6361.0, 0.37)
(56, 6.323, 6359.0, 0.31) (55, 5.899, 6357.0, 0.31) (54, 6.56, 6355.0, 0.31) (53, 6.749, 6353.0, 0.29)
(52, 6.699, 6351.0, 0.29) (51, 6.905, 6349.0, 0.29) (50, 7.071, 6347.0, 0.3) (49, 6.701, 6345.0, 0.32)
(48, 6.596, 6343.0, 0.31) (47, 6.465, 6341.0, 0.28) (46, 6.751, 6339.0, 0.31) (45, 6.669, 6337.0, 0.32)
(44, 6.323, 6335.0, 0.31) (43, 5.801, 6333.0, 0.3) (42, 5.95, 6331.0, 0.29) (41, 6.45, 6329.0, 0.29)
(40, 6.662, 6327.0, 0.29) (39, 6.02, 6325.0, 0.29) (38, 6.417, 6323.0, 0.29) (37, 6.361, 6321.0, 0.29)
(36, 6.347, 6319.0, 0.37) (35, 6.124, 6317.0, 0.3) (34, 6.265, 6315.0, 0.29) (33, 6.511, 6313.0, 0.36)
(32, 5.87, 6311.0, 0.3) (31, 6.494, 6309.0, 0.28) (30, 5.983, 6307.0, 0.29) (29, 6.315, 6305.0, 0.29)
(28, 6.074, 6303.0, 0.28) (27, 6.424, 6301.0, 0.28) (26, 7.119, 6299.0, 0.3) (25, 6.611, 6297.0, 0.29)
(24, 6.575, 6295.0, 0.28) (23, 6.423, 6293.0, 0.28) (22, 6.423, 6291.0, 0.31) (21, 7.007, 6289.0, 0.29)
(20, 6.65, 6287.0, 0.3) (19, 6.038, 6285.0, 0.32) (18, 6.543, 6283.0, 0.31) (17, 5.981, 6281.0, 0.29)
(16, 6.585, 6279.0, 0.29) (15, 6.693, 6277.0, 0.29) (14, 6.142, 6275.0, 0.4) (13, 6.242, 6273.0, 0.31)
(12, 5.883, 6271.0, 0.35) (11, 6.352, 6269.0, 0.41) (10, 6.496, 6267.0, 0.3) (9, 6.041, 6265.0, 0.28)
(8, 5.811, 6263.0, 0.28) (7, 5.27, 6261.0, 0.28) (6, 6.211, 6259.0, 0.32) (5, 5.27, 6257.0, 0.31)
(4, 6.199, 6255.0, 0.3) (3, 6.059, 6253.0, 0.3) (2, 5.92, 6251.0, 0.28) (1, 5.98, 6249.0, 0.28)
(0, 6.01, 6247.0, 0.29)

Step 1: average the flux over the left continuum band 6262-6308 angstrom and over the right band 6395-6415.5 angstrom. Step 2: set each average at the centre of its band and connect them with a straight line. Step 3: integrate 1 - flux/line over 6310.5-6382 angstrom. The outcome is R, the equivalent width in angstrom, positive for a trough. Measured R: -2.7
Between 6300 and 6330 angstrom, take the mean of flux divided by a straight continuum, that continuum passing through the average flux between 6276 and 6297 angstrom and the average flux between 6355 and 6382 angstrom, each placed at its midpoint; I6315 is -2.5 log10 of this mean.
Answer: 0.05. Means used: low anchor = 6.5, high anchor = 6.78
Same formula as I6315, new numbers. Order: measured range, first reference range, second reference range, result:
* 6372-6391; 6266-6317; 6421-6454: -0.08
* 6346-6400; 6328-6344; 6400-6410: -0.02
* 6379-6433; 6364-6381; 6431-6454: 0.08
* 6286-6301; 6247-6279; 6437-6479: -0.09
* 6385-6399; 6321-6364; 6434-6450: 0.10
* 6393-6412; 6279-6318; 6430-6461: 0.04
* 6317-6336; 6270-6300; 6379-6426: 0.03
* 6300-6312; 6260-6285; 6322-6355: 0.03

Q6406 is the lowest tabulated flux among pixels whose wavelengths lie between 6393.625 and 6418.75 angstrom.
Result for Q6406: 5.236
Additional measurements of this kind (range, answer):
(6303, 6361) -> 5.801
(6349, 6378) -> 5.899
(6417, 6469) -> 5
